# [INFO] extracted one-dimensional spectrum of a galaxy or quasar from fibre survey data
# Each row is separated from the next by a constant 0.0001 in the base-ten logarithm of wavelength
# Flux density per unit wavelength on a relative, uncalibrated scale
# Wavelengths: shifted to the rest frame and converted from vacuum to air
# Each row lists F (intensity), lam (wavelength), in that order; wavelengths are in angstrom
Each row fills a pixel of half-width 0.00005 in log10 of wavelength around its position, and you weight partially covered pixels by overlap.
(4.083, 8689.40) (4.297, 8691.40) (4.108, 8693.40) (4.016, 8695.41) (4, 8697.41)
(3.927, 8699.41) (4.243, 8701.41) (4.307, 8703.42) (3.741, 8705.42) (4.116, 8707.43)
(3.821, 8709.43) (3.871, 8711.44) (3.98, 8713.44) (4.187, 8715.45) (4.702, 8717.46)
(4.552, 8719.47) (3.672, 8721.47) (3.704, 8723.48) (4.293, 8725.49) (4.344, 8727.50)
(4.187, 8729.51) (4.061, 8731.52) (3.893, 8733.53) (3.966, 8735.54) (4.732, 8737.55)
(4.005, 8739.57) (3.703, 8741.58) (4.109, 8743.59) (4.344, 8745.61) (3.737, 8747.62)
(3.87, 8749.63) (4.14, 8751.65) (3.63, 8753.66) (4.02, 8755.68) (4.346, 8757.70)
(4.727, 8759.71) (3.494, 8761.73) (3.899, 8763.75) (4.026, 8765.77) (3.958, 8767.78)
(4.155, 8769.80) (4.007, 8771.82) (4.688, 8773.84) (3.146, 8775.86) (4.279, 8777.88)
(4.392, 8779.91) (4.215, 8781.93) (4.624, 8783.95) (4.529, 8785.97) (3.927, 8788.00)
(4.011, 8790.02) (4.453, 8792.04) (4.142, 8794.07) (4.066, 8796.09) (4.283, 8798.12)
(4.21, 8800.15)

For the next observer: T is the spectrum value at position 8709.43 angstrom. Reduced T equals 3.821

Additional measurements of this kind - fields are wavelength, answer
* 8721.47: 3.672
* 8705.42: 3.741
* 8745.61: 4.344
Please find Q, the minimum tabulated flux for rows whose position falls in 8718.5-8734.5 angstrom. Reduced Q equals 3.672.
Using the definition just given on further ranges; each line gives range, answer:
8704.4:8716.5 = 3.741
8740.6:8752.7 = 3.703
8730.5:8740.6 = 3.893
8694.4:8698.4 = 4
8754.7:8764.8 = 3.494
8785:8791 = 3.927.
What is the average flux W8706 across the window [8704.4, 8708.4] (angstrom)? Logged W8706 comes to 3.93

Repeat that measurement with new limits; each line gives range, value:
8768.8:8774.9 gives 4.27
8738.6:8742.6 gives 3.86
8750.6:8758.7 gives 4.03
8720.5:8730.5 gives 4.04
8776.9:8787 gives 4.4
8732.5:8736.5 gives 3.93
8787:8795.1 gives 4.14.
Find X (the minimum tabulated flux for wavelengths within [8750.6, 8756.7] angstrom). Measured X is 3.63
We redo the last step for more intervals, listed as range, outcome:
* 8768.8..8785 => 3.146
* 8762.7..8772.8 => 3.899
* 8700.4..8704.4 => 4.243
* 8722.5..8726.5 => 3.704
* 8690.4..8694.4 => 4.108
